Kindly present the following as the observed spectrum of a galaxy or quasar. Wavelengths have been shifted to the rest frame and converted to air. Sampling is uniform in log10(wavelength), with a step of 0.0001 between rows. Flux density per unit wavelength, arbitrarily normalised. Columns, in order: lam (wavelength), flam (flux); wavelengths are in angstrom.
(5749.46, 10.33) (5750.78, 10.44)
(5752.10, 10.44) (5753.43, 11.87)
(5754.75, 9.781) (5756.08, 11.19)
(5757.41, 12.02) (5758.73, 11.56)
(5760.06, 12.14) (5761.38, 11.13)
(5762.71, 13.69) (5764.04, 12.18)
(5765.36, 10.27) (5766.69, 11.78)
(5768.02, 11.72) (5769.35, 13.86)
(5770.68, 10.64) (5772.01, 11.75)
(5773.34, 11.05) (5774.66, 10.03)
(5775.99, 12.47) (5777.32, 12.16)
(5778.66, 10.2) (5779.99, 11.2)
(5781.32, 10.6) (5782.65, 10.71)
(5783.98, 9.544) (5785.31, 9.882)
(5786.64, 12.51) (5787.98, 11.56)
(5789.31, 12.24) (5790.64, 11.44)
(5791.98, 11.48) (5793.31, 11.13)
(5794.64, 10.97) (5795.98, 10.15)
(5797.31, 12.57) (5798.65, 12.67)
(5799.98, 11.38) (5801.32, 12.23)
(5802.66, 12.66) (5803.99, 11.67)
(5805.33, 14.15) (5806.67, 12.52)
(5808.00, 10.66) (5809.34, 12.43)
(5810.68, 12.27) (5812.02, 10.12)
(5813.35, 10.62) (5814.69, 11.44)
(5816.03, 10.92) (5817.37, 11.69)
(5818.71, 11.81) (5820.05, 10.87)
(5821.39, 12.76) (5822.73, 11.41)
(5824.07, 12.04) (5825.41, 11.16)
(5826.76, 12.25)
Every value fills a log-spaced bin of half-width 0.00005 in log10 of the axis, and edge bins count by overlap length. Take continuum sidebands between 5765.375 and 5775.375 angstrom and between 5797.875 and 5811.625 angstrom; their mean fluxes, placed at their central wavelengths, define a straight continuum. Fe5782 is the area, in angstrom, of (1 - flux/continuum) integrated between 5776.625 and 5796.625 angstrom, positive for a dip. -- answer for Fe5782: 1.3 angstrom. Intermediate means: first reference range 11.5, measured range 11.1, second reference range 12.2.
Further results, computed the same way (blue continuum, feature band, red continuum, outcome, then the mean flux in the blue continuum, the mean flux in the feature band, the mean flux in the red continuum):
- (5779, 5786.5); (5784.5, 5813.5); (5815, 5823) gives -1.8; 10.5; 11.7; 11.6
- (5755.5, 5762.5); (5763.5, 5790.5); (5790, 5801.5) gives 0.8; 11.7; 11.3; 11.5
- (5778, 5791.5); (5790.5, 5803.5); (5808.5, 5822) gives -0.6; 11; 11.7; 11.5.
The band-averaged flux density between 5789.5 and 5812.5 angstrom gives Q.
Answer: 11.8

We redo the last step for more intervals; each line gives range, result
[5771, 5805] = 11.4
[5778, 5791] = 11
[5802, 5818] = 11.8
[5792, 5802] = 11.6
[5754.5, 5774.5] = 11.6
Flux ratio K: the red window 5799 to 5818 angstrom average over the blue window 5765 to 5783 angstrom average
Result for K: 1.04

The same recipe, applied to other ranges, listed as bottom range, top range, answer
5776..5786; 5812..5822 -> 1.06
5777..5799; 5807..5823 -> 1.02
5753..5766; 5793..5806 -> 1.03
